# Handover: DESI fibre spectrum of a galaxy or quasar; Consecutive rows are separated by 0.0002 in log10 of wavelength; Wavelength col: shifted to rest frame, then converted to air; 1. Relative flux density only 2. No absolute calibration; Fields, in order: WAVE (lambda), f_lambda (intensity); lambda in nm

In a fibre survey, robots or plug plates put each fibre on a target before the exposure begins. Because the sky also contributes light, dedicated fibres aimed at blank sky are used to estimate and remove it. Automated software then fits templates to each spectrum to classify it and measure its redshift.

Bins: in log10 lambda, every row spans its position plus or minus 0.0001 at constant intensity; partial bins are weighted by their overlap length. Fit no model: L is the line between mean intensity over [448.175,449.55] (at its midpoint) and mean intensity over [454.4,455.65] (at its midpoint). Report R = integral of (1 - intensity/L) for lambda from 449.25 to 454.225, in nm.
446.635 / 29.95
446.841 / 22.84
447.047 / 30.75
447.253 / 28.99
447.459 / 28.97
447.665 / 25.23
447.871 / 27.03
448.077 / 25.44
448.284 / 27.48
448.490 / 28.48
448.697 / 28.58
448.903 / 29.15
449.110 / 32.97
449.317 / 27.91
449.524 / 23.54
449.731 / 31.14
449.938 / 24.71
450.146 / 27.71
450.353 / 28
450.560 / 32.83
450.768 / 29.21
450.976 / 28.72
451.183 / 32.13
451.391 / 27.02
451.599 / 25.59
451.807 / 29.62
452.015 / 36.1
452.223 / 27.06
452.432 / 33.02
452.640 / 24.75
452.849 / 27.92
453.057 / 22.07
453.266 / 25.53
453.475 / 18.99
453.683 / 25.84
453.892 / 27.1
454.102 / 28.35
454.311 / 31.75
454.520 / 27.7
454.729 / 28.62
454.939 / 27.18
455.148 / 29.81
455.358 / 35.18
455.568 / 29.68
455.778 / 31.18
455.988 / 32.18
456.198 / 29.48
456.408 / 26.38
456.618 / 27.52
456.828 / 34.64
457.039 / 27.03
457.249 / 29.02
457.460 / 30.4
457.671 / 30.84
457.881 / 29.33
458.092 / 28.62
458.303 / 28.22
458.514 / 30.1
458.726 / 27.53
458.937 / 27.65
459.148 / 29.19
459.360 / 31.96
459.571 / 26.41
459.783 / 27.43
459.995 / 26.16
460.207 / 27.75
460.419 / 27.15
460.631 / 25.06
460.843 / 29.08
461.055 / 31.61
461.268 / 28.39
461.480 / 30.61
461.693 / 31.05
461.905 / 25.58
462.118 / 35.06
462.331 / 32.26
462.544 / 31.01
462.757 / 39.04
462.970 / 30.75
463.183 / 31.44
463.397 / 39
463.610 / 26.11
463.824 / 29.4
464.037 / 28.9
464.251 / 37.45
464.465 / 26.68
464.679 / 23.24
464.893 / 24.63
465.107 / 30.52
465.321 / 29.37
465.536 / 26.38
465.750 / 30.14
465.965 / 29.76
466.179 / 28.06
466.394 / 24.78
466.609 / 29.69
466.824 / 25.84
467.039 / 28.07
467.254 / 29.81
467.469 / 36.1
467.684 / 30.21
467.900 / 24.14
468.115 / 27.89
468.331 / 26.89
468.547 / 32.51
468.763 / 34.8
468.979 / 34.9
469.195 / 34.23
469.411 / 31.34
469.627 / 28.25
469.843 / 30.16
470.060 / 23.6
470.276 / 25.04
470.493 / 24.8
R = 0.235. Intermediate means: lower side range 28.6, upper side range 29.7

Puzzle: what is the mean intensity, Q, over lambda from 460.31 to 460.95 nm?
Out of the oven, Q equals 27.1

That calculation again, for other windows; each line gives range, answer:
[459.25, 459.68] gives 29.2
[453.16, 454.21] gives 25.2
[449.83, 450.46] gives 26.9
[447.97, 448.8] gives 27.5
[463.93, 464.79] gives 29.1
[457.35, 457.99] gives 30.2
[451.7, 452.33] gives 30.9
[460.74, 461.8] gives 30.2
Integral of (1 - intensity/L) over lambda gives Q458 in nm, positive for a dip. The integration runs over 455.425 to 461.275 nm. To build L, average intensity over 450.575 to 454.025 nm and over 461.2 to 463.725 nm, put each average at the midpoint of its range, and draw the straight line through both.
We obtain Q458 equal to 0.21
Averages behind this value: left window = 27.7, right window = 31.7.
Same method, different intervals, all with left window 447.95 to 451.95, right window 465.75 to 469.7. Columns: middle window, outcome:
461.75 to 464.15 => -0.18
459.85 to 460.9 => 0.08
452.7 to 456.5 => 0.11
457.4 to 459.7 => 0.01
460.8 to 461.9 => -0.02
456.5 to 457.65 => -0.03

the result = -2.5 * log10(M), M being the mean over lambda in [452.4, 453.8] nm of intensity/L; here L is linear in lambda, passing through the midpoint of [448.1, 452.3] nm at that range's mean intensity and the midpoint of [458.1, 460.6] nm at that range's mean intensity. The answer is 0.14 mag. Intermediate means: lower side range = 28.8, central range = 25.1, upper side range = 28.1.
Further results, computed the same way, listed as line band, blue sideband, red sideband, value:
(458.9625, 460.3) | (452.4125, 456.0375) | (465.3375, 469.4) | 0.02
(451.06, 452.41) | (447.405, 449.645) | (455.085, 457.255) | -0.04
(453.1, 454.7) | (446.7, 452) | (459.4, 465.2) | 0.09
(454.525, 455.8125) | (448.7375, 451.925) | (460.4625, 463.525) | -0.01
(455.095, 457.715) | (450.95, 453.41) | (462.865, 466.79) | -0.07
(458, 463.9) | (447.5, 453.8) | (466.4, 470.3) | -0.03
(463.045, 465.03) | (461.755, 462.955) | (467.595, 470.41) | 0.07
